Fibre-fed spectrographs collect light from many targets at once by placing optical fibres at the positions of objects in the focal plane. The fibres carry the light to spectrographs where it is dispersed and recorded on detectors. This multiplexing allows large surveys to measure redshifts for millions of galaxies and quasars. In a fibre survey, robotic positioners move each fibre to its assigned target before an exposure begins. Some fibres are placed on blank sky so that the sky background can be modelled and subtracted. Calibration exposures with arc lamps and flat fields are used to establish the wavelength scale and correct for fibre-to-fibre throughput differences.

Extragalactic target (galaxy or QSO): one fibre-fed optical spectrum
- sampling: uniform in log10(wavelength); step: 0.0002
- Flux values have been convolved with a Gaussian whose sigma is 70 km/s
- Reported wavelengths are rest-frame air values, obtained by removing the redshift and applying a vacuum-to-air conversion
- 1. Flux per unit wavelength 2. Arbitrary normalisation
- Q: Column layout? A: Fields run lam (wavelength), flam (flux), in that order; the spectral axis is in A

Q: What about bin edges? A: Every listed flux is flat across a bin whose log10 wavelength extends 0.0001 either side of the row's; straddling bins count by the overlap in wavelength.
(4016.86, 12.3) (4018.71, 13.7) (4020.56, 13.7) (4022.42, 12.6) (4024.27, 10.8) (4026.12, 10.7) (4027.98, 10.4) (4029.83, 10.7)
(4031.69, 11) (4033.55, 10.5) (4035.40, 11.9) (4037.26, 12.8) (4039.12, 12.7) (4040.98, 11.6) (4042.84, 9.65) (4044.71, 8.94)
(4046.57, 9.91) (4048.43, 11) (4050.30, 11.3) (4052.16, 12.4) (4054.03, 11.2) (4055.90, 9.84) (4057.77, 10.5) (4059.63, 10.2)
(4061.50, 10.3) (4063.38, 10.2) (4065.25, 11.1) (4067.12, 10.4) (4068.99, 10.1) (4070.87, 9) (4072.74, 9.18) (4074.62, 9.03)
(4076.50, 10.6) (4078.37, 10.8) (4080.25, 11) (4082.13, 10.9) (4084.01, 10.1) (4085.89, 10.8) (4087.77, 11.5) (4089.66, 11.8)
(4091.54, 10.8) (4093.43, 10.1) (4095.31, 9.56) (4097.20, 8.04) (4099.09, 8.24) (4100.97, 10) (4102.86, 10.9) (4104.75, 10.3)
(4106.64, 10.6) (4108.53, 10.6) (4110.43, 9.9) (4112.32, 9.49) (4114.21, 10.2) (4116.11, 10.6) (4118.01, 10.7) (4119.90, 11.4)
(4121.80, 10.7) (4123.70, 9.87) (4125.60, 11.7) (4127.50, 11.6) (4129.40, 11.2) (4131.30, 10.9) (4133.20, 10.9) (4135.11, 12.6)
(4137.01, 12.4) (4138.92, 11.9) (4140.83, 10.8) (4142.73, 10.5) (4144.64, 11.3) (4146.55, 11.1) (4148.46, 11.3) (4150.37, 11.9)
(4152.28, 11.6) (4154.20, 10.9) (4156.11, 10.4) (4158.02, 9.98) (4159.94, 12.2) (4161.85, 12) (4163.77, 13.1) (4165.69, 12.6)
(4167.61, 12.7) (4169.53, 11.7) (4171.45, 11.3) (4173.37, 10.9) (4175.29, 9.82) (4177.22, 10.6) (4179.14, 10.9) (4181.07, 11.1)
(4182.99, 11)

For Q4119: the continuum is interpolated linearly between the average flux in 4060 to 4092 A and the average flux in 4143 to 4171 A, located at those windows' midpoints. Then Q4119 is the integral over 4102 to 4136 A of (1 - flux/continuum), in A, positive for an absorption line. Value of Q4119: 0.8 A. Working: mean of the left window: 10.4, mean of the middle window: 10.8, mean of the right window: 11.6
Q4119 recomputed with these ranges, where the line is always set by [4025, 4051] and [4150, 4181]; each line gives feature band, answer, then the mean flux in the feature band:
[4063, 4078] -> 1.46 A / 9.98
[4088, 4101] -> 1.48 A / 9.87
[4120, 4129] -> 0.18 A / 11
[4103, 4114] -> 0.94 A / 10.2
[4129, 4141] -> -0.33 A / 11.6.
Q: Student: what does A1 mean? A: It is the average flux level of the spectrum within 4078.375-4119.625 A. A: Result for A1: 10.3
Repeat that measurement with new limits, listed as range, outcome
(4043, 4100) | 10.3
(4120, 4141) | 11.3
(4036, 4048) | 11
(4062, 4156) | 10.6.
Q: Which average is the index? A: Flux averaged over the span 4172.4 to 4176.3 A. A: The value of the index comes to 10.4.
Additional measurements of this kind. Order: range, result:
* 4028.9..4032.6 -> 10.9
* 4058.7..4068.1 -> 10.4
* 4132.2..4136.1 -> 11.8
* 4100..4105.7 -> 10.4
